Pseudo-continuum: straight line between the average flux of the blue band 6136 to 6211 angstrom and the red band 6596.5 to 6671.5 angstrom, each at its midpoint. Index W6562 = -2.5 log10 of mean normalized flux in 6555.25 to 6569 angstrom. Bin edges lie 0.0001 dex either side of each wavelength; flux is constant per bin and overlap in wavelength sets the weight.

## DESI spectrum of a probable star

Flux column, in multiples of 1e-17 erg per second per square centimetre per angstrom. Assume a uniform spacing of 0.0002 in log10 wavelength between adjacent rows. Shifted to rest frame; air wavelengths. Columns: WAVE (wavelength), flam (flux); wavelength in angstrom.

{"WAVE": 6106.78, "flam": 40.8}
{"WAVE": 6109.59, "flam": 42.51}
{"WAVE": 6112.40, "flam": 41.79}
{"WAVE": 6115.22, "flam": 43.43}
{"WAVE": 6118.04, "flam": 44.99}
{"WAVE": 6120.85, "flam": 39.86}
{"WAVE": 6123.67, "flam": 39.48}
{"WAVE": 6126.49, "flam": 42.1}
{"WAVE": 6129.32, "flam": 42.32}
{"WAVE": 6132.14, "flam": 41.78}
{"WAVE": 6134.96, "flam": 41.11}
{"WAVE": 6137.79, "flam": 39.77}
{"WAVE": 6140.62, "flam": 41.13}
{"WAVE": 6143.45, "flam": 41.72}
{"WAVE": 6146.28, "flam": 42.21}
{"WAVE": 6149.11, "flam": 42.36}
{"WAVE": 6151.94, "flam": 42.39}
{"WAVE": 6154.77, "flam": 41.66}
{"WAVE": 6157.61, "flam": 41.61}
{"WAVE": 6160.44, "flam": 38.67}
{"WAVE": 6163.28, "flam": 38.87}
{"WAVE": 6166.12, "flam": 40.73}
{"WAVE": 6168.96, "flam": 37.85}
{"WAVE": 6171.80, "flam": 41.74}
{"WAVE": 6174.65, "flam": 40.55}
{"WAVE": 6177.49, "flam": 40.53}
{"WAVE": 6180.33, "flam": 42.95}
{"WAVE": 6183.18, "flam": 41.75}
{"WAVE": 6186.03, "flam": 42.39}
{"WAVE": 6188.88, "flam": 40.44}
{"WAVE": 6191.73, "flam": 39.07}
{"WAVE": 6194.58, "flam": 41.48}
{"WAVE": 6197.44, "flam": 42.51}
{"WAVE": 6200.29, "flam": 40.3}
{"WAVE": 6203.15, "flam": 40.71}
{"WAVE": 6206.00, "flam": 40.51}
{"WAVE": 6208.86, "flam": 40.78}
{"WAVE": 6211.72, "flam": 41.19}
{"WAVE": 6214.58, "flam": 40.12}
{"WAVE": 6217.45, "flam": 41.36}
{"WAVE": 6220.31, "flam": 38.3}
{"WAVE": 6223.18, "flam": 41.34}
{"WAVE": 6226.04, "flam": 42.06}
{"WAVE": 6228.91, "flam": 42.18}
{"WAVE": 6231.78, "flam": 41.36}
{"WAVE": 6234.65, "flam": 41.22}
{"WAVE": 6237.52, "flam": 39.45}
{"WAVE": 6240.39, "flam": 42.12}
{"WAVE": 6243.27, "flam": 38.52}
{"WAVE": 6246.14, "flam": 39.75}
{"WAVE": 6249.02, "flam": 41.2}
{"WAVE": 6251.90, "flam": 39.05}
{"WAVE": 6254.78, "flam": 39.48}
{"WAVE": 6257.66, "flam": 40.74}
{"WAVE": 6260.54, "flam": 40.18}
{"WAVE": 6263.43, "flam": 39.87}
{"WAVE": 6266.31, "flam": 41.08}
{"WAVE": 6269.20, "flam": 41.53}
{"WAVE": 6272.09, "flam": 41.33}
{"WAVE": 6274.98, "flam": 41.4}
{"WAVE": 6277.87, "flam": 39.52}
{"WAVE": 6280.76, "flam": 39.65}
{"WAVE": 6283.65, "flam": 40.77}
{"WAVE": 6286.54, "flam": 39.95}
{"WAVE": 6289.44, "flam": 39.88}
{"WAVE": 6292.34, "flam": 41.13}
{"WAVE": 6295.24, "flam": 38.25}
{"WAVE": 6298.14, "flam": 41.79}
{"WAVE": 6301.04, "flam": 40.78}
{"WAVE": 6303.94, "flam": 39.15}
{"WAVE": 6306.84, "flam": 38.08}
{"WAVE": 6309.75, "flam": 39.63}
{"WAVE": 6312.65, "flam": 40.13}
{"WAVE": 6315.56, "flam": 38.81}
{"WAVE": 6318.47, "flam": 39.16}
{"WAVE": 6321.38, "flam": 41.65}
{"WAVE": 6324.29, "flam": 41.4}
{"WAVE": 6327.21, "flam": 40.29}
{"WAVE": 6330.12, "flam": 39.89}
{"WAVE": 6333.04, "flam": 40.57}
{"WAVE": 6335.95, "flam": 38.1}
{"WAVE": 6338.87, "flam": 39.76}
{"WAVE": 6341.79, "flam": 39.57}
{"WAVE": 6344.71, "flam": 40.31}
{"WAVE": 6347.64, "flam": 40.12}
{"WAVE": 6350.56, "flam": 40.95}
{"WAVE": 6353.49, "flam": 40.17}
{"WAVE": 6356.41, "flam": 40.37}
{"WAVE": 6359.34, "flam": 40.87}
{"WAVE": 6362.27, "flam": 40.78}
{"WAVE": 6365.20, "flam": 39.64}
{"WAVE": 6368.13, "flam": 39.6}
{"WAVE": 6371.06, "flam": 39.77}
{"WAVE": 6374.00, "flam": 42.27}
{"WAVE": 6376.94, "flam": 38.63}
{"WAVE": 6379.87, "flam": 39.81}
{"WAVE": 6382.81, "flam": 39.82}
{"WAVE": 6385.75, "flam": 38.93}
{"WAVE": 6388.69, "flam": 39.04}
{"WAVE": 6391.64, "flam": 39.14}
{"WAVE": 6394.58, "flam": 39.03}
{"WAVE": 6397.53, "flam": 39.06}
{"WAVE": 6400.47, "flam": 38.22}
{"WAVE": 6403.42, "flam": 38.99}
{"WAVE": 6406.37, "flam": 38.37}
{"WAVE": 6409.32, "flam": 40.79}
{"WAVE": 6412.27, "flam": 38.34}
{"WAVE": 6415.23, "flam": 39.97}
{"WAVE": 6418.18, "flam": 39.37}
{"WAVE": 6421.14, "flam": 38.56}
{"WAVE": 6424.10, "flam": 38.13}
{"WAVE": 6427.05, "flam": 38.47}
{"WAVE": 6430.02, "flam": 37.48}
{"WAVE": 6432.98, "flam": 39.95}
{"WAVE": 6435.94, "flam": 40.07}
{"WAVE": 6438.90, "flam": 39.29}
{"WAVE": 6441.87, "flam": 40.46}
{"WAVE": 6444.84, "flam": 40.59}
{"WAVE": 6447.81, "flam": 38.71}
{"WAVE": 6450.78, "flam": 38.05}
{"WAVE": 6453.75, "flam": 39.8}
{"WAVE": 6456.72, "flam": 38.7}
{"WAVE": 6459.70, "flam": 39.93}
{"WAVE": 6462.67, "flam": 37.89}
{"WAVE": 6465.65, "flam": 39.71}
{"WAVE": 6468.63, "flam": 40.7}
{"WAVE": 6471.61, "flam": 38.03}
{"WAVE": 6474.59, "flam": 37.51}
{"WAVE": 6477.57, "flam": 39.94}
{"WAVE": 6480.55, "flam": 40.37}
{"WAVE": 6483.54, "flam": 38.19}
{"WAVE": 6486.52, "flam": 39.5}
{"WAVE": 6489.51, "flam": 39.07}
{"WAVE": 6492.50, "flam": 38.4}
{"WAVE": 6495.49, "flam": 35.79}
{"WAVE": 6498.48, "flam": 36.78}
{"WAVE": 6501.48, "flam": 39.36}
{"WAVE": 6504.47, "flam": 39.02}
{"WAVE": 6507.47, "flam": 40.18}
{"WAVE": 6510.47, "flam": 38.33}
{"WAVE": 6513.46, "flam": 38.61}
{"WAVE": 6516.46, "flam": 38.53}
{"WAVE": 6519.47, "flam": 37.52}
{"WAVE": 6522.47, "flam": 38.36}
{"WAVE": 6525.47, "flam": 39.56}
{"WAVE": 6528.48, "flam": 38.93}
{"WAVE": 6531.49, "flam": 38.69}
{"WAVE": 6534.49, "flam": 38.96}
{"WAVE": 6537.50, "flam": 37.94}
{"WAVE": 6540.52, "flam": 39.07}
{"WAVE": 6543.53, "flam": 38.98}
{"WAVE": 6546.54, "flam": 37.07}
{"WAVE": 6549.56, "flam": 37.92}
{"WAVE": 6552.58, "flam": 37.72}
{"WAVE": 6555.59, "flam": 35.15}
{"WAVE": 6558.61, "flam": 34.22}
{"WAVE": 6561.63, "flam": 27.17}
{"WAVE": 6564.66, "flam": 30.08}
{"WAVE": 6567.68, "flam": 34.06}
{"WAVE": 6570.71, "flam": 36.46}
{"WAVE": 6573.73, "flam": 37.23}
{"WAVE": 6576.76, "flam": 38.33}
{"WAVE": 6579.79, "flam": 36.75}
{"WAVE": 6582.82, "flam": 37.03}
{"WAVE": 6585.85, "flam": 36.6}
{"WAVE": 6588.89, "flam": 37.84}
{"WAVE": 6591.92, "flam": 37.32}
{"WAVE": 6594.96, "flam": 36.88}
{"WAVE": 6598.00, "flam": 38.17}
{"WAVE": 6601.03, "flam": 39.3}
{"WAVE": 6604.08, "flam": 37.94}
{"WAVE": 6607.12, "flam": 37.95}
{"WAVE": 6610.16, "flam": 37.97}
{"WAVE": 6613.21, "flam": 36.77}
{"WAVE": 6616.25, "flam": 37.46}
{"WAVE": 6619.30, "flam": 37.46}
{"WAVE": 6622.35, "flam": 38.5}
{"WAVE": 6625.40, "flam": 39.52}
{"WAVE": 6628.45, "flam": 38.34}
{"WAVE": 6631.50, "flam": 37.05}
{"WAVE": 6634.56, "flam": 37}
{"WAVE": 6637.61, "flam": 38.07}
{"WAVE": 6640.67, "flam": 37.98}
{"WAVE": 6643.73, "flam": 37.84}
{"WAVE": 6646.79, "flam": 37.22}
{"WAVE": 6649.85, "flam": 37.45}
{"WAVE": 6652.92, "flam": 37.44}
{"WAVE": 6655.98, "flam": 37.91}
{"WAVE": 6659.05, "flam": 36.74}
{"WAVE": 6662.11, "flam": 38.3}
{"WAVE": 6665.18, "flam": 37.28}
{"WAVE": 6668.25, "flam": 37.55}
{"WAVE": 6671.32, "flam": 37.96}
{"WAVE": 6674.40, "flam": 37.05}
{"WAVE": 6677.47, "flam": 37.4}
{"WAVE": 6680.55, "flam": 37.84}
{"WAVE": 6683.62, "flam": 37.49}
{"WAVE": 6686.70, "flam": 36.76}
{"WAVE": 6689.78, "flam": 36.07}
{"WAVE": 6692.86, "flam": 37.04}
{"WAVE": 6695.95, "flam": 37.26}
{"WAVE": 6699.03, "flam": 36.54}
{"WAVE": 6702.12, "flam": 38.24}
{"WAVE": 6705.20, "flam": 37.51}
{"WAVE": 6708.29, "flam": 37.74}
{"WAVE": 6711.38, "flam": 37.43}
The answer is 0.20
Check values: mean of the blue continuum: 41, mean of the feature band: 31.8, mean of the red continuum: 37.8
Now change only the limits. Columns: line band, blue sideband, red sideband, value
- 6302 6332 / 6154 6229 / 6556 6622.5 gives -0.01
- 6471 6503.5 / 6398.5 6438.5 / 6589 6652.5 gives 0.00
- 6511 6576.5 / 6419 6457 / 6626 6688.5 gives 0.04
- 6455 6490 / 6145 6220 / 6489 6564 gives -0.03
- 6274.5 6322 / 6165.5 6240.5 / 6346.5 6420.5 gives 0.01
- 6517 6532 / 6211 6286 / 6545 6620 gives -0.04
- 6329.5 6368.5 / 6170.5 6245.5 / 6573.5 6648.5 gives -0.01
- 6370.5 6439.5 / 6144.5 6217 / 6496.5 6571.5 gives -0.02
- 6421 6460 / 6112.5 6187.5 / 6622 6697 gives 0.00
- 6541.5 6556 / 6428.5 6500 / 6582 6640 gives 0.02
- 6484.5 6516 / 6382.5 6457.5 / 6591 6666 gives 0.00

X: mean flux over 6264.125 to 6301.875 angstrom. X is 40.5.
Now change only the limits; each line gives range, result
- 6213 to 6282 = 40.5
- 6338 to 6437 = 39.5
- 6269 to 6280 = 40.8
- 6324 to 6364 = 40.2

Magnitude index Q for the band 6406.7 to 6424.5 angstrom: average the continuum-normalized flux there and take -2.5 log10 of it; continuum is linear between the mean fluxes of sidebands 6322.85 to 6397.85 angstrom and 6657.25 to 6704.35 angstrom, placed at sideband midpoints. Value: 0.01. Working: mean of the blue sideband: 39.9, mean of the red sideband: 37.3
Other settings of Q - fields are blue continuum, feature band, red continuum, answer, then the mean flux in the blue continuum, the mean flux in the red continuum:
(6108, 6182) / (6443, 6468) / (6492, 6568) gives -0.03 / 41.3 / 37.2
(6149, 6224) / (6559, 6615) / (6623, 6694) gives 0.05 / 40.8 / 37.6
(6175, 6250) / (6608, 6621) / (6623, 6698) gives 0.01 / 40.9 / 37.5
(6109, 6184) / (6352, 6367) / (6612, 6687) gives -0.02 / 41.3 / 37.6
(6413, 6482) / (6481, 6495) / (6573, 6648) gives 0.00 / 39.2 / 37.7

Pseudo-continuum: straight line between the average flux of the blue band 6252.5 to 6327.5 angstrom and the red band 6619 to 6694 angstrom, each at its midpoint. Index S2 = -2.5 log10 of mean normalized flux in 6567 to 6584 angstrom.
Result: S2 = 0.04 mag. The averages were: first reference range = 40.2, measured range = 36.8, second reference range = 37.6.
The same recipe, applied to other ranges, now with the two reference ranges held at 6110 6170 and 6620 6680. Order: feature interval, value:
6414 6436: 0.01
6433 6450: -0.02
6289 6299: 0.00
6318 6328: -0.02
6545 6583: 0.09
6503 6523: 0.00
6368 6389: 0.00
